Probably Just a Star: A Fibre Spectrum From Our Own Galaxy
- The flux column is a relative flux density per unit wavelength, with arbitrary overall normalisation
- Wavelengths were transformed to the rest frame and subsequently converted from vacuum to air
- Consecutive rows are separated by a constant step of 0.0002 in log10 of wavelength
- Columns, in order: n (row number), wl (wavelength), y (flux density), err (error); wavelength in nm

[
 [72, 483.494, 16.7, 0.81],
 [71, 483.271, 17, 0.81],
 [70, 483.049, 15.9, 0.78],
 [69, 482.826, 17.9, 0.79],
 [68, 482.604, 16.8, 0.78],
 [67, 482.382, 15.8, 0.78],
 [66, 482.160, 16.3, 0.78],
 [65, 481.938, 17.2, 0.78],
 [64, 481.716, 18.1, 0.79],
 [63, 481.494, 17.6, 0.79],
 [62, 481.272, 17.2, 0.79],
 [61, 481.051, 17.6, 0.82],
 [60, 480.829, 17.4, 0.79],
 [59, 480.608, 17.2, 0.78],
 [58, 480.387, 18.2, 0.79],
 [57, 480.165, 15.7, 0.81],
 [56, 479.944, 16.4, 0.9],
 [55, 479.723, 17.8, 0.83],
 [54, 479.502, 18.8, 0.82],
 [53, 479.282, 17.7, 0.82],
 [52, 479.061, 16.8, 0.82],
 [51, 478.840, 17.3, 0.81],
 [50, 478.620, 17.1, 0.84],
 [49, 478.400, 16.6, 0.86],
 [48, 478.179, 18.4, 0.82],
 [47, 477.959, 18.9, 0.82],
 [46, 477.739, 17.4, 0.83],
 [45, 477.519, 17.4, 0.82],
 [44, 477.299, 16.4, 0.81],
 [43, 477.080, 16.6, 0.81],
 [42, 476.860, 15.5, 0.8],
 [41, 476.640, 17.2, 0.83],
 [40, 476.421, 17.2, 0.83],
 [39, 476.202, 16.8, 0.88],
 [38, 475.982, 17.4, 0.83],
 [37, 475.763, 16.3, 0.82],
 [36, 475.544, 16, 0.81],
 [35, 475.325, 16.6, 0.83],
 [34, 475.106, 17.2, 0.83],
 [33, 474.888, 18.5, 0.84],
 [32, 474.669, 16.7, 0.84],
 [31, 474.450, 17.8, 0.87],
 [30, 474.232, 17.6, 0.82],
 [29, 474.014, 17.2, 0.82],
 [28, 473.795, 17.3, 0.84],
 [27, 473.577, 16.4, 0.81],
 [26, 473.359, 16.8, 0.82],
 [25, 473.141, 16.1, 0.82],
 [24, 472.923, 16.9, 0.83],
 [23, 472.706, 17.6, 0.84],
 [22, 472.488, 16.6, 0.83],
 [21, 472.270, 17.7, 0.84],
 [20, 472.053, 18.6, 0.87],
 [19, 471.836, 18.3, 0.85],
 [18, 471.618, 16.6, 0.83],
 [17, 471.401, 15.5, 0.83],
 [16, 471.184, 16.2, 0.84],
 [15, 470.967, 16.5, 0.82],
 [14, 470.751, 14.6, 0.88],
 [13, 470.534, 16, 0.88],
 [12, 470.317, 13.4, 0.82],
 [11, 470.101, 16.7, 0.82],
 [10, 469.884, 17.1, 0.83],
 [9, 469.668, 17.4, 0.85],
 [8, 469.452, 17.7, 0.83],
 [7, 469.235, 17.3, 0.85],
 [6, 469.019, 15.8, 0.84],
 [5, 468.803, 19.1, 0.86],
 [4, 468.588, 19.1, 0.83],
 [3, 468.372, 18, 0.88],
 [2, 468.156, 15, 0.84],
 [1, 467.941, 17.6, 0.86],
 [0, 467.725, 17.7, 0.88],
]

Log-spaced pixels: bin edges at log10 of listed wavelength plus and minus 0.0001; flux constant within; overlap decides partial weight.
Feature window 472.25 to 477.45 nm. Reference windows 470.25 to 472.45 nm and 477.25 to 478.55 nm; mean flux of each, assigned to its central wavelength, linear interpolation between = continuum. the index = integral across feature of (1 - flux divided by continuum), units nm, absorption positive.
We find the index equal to 0.03 nm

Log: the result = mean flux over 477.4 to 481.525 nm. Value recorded 17.4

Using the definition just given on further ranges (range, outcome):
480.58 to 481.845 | 17.5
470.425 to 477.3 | 16.8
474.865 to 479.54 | 17.1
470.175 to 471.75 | 15.6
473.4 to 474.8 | 17.2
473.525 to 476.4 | 17.1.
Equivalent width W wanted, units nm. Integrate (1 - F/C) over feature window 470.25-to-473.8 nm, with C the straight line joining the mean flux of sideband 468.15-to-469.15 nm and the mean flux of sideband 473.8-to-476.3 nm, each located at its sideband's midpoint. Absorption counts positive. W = 0.16 nm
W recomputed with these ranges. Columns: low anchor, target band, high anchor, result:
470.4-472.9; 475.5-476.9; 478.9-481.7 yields 0.03 nm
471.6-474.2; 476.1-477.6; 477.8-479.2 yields 0.06 nm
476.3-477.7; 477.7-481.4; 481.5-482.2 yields -0.08 nm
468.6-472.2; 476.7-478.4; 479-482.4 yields -0.01 nm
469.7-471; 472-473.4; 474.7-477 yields -0.08 nm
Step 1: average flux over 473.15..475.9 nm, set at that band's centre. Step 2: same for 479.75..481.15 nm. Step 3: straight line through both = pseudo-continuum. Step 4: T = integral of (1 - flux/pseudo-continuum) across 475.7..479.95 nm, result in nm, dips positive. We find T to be -0.04 nm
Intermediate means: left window 17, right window 17.1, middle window 17.2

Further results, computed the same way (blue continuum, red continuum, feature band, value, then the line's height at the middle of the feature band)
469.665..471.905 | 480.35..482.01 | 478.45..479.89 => -0.02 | 17.3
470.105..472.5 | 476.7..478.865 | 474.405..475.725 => -0.02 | 16.8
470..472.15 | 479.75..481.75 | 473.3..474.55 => -0.05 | 16.5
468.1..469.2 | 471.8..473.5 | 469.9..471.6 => 0.17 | 17.4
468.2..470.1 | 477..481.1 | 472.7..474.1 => 0.05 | 17.5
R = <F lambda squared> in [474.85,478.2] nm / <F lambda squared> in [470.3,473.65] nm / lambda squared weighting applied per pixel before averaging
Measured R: 1.05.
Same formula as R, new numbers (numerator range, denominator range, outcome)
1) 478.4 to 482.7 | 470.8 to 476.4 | 1.04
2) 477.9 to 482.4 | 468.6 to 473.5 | 1.07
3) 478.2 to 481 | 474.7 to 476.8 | 1.04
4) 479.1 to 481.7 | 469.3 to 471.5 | 1.13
